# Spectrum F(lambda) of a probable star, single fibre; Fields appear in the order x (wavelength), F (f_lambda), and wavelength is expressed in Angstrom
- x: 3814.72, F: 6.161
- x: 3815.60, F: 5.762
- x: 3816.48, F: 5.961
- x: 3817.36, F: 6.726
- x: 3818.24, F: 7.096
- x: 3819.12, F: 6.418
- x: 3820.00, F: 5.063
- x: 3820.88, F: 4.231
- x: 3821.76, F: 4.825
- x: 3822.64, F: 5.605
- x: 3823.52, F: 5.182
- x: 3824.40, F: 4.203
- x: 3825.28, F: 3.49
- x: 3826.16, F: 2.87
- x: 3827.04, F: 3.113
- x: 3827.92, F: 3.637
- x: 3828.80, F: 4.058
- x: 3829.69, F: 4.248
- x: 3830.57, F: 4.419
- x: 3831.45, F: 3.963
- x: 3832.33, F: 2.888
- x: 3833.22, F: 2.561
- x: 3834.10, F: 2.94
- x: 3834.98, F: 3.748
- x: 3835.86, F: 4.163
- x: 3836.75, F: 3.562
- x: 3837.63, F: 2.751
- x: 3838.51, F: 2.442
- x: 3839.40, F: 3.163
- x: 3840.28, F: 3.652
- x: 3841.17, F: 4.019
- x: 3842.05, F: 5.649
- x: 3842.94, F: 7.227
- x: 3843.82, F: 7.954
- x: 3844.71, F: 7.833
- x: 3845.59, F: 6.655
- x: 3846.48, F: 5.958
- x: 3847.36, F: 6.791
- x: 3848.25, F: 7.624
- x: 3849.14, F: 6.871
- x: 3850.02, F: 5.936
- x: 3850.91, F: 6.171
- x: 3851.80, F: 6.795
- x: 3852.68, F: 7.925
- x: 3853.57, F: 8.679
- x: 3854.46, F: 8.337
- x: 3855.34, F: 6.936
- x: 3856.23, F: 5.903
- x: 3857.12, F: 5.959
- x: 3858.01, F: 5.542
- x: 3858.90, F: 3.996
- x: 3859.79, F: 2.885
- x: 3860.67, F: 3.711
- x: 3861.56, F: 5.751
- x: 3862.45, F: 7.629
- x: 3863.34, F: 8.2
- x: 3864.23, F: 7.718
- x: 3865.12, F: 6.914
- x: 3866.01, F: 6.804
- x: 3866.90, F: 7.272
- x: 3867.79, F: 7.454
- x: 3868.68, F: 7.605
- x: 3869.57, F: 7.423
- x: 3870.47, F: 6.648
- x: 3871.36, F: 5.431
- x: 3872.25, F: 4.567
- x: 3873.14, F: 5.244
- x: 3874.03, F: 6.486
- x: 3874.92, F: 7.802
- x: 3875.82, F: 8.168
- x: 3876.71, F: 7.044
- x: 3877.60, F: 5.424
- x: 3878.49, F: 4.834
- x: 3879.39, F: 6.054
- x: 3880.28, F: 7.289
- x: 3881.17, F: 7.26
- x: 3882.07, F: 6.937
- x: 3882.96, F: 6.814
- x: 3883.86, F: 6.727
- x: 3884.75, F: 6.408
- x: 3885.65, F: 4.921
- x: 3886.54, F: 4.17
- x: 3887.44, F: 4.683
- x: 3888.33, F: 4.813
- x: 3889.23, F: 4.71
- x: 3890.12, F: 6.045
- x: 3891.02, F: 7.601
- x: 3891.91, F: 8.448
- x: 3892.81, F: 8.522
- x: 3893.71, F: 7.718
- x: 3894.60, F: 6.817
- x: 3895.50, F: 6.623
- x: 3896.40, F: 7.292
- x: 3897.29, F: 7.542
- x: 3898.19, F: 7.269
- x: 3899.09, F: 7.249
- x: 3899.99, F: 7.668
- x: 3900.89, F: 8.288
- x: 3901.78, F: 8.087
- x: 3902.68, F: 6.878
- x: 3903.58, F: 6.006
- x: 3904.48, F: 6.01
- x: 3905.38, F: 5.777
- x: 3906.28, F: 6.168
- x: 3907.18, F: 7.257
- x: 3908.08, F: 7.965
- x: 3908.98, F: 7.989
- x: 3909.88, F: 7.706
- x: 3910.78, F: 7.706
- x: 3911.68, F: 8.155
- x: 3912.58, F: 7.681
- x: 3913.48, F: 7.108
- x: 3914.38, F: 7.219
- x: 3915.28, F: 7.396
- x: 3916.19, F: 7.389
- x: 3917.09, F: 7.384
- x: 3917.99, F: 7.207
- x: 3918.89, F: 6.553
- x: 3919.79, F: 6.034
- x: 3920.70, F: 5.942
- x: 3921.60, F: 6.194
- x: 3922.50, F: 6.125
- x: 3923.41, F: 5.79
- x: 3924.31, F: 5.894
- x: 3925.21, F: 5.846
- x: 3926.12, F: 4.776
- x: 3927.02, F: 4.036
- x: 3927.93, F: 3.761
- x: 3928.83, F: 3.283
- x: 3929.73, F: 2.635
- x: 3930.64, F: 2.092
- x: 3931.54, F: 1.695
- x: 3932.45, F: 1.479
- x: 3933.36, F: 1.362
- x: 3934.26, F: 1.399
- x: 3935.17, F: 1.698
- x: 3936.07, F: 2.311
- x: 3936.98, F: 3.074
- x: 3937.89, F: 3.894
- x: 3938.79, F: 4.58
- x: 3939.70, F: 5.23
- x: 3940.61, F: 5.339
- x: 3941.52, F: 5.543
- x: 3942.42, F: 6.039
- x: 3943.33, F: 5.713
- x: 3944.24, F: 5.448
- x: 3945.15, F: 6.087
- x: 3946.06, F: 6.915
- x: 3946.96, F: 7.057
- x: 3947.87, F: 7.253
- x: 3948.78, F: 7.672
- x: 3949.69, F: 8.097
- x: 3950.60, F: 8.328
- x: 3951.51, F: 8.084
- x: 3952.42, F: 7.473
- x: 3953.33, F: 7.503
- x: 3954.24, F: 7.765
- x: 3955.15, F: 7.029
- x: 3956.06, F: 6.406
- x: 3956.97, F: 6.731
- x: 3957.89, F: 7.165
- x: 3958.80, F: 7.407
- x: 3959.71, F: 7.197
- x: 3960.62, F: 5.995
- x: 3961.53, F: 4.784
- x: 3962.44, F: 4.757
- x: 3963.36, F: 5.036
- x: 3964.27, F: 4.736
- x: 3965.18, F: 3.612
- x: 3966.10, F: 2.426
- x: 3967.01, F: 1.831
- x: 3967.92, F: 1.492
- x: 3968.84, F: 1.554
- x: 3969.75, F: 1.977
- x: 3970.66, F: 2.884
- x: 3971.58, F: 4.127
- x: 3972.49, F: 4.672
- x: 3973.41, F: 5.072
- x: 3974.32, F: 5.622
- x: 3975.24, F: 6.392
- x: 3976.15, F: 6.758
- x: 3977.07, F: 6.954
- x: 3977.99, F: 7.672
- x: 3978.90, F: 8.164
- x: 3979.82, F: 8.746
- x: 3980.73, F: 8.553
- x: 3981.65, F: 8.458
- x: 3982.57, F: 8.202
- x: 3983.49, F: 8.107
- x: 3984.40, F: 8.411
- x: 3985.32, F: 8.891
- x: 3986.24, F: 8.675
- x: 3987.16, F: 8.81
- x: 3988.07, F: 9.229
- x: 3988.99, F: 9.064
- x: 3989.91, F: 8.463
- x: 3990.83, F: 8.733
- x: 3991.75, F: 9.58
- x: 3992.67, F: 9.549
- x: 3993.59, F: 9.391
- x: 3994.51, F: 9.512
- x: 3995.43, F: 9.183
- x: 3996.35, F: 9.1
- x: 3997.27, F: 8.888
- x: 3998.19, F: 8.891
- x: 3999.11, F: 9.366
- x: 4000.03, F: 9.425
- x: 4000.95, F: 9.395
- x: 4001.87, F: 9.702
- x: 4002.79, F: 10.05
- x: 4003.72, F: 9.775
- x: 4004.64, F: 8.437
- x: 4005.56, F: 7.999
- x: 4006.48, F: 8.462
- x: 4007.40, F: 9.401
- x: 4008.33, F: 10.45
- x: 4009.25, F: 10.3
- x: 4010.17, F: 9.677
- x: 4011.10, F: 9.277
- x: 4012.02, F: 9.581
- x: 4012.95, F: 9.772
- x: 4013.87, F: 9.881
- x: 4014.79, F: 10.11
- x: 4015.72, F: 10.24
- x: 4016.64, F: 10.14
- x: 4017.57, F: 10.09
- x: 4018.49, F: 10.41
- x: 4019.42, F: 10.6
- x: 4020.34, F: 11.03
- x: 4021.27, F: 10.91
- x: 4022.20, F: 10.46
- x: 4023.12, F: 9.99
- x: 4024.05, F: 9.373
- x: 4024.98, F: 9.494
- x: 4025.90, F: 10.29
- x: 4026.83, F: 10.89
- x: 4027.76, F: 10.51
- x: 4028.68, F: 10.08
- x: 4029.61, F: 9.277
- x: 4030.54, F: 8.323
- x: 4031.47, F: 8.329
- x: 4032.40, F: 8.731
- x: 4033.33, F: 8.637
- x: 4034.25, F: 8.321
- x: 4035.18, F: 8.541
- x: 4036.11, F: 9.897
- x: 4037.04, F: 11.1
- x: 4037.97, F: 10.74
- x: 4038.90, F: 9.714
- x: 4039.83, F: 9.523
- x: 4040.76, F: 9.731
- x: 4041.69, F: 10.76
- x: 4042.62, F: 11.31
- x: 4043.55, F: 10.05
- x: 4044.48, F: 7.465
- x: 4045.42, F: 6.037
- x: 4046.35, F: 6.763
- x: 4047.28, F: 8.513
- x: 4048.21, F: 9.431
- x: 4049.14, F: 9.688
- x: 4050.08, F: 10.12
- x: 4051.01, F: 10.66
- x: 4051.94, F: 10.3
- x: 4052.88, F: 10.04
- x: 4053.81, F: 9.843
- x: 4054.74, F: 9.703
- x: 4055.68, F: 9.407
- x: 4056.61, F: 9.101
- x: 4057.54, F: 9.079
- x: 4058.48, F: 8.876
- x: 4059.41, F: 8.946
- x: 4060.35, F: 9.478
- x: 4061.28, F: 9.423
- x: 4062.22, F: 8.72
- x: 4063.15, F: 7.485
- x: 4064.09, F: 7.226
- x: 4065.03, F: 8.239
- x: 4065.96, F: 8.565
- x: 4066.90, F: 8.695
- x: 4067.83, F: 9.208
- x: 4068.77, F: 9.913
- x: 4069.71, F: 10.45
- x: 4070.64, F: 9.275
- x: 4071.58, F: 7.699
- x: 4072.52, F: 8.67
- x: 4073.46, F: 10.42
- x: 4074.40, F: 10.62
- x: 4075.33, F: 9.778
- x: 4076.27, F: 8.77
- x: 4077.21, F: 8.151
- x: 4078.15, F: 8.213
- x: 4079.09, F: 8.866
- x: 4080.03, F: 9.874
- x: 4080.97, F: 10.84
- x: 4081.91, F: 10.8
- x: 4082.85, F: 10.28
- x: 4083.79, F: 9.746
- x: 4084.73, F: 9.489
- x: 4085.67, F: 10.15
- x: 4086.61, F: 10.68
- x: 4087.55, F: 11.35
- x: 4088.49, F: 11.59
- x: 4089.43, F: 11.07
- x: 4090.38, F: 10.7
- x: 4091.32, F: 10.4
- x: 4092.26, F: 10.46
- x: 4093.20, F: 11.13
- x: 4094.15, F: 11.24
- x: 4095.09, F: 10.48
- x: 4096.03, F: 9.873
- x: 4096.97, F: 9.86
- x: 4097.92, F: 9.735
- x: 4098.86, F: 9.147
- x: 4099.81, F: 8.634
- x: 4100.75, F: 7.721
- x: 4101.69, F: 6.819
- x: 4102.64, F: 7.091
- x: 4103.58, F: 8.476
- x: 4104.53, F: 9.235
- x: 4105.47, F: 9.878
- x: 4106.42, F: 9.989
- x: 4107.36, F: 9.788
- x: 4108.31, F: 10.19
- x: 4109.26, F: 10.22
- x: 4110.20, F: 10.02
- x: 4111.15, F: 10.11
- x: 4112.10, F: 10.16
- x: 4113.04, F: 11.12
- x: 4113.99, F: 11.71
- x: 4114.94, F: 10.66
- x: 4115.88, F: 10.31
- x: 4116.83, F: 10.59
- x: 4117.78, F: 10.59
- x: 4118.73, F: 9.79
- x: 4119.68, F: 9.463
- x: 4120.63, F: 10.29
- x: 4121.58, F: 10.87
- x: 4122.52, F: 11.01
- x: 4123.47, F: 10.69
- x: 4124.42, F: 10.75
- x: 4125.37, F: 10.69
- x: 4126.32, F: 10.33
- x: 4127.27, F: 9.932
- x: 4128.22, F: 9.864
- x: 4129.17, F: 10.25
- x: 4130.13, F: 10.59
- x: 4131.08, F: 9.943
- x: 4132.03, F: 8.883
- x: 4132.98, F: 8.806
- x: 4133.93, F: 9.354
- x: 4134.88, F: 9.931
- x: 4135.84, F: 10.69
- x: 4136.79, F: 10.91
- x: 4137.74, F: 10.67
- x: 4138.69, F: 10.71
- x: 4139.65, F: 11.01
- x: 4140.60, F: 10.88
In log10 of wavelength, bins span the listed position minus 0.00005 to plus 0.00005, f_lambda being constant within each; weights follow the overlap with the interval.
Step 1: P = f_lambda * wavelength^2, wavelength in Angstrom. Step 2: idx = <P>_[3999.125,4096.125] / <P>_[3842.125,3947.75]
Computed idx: 1.7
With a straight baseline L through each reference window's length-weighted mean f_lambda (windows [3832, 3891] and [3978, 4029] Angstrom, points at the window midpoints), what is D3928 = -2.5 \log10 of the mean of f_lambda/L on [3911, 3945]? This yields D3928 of 0.44 mag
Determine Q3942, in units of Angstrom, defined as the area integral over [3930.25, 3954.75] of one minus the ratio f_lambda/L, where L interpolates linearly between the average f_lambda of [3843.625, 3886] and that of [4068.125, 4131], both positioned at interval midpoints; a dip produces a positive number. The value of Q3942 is 8.12 Angstrom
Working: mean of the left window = 6.56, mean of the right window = 9.96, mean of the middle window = 5.17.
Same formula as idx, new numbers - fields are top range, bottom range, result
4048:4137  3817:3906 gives 1.85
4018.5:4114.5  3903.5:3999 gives 1.63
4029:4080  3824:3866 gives 1.93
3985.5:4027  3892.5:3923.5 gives 1.42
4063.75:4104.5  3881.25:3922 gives 1.52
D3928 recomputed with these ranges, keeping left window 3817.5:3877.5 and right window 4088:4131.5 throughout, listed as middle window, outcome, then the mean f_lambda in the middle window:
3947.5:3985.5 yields 0.23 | 6.17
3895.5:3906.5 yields -0.08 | 7.02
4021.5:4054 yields -0.08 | 9.52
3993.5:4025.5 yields -0.16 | 9.69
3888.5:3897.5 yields -0.11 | 7.05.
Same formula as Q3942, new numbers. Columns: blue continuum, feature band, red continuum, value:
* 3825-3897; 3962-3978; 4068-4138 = 7.2 Angstrom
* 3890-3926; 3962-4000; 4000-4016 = 8.7 Angstrom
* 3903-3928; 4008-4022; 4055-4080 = -3.4 Angstrom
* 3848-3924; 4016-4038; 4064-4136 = -2.7 Angstrom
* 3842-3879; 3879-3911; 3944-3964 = -0.7 Angstrom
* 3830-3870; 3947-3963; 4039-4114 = 1.0 Angstrom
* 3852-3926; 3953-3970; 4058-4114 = 5.9 Angstrom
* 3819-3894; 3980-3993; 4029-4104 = -1.2 Angstrom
